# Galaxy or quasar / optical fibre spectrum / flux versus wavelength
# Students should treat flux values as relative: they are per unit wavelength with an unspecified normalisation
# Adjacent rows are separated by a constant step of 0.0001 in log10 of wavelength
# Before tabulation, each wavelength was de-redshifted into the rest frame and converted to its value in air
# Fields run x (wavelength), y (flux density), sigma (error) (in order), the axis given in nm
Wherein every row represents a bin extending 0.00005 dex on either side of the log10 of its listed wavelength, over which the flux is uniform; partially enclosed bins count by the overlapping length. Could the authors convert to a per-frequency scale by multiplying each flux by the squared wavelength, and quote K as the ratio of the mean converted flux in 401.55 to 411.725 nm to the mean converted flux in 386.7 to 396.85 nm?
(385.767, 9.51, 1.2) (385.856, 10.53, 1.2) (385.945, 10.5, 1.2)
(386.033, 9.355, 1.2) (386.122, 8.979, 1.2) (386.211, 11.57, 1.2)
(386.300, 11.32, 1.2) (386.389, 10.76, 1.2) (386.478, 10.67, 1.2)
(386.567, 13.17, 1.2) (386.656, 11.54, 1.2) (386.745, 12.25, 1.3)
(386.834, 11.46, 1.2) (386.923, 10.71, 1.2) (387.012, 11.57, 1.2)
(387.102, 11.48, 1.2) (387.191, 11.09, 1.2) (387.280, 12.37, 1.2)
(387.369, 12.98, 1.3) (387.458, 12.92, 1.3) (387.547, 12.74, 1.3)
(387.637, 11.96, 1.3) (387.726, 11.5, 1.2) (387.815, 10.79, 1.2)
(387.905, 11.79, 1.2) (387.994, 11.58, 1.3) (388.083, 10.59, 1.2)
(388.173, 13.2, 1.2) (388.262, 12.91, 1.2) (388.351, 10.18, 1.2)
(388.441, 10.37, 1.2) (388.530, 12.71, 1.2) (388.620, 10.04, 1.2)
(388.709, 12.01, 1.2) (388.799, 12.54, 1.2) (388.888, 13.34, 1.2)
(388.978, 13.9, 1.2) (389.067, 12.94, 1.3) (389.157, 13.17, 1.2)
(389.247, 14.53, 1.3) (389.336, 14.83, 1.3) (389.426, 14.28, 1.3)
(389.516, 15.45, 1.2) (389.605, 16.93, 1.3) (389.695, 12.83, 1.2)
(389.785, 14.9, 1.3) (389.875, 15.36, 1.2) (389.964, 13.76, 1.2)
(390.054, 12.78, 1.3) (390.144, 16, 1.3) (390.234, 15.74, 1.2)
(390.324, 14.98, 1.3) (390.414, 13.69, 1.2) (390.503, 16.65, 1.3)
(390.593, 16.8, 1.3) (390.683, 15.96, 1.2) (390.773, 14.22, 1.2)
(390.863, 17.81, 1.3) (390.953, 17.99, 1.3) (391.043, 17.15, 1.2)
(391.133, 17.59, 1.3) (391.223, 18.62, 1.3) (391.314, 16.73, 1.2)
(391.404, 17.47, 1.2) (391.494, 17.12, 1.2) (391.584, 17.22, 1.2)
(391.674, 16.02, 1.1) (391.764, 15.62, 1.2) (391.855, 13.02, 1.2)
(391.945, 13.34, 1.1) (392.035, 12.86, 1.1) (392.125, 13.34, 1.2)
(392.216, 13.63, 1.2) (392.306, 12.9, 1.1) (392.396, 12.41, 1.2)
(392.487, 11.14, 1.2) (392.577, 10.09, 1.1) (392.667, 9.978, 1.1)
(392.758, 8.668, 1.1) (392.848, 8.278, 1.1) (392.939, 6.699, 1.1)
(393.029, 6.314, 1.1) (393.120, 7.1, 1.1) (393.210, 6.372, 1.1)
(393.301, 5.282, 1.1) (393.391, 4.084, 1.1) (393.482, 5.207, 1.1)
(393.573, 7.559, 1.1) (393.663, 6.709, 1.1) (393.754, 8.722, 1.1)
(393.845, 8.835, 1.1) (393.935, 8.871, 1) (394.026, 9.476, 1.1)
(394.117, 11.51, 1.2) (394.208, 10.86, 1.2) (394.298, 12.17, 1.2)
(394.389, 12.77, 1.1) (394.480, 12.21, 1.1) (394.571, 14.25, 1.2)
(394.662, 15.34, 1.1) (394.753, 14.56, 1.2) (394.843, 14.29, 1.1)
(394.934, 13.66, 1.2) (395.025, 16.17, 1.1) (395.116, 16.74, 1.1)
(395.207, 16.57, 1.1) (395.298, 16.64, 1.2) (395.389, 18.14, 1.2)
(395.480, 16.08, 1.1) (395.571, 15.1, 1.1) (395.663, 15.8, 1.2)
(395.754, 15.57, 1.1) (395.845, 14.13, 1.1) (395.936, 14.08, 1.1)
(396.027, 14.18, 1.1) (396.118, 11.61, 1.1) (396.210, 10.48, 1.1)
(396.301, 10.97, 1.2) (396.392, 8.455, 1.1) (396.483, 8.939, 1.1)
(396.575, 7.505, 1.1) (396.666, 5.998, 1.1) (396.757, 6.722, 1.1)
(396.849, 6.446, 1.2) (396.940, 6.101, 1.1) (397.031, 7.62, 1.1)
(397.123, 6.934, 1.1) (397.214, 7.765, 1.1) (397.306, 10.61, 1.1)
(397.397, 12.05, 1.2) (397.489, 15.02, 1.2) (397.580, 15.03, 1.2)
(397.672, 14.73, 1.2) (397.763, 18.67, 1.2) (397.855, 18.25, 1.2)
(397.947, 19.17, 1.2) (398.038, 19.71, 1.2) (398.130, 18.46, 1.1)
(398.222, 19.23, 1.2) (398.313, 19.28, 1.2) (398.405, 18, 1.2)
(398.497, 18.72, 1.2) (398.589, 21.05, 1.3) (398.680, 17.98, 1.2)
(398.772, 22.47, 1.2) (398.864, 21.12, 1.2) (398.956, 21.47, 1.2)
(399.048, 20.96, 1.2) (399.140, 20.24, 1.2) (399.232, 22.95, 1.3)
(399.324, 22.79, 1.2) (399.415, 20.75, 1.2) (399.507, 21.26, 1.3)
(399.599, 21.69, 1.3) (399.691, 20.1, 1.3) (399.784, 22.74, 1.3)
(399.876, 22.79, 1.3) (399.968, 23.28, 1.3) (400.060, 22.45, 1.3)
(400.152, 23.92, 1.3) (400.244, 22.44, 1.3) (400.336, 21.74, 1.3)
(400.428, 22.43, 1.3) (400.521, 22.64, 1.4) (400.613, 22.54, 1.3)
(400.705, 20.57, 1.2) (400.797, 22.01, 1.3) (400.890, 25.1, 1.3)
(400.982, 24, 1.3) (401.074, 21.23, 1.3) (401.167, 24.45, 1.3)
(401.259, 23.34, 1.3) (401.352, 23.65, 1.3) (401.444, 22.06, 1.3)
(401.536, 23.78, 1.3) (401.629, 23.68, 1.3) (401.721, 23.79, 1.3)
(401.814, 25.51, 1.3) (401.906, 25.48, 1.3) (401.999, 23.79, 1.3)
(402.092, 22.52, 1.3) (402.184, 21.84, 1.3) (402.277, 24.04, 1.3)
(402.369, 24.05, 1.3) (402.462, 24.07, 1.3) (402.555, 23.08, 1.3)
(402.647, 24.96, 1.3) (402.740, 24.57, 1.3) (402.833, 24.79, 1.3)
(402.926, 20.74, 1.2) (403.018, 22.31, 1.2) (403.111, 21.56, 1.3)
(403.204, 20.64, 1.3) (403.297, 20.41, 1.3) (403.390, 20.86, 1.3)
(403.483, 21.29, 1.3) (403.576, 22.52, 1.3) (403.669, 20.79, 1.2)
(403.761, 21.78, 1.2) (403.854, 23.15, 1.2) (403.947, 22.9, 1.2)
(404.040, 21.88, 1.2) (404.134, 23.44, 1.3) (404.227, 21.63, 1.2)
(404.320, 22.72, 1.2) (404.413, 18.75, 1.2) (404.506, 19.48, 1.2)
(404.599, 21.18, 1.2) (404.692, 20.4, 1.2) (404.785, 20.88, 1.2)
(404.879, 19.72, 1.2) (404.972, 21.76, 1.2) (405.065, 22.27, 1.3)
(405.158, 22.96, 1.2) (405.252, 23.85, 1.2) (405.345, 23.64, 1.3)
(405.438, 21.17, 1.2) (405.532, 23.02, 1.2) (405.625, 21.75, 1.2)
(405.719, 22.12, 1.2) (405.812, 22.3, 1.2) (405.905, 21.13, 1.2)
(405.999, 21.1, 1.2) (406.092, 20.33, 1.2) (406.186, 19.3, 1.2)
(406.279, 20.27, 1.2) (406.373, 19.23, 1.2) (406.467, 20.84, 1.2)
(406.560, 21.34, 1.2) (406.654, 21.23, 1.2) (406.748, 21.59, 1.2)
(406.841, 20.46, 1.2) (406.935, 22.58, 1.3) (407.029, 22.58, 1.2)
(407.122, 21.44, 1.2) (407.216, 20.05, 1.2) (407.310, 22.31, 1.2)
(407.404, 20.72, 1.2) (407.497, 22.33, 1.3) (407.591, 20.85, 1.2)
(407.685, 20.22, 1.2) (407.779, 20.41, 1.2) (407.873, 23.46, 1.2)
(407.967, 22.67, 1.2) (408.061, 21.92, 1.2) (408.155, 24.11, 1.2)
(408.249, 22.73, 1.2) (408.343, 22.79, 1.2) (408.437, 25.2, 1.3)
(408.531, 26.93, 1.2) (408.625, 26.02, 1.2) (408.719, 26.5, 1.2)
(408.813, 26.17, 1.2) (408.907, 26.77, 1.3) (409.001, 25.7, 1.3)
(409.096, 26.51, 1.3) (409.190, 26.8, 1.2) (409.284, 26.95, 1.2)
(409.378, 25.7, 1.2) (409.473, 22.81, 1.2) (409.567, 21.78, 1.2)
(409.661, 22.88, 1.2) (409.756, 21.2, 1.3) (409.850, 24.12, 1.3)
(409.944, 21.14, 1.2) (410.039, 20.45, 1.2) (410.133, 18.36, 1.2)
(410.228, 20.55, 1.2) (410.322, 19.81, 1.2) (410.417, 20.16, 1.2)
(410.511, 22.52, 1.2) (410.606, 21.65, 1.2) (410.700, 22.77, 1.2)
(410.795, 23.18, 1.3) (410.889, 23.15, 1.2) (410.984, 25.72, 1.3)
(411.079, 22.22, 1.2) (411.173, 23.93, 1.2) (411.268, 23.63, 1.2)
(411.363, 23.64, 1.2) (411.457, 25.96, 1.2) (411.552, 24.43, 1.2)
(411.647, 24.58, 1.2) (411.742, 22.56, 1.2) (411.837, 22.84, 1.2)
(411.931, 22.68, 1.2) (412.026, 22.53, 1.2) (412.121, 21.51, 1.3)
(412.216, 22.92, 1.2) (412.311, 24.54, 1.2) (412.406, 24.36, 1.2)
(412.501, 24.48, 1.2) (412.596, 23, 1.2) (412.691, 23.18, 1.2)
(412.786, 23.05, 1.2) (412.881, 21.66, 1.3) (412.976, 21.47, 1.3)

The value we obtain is 1.9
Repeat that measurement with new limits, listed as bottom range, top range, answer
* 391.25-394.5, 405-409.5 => 2.25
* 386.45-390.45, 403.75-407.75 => 1.82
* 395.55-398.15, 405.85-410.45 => 1.95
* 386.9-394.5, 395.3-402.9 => 1.57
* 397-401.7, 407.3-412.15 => 1.22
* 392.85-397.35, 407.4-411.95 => 2.33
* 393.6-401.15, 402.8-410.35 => 1.44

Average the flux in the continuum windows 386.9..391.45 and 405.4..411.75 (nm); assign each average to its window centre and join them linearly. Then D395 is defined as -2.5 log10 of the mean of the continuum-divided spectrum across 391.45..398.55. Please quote 0.32 mag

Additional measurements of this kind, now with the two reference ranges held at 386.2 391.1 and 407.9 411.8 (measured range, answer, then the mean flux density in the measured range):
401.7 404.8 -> -0.106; 22.4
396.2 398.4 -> 0.378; 12.4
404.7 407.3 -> 0.013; 21.4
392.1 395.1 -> 0.454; 10.3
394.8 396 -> 0.063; 15.6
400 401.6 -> -0.192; 22.9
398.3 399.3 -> -0.127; 20.5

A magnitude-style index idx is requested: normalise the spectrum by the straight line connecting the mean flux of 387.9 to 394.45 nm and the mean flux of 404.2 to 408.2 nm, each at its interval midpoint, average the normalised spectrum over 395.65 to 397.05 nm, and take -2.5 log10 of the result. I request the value 0.457 mag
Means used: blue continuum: 12.6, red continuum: 21.4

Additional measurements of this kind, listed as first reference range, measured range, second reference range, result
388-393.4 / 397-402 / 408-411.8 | -0.123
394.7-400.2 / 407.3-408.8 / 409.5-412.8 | -0.094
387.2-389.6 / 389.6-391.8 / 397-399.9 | -0.154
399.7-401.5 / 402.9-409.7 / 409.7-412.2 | 0.015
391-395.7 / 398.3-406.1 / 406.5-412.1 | -0.214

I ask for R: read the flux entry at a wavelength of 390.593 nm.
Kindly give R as 16.8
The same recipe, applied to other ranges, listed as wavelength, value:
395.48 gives 16.08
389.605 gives 16.93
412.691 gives 23.18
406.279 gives 20.27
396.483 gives 8.939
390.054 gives 12.78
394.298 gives 12.17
